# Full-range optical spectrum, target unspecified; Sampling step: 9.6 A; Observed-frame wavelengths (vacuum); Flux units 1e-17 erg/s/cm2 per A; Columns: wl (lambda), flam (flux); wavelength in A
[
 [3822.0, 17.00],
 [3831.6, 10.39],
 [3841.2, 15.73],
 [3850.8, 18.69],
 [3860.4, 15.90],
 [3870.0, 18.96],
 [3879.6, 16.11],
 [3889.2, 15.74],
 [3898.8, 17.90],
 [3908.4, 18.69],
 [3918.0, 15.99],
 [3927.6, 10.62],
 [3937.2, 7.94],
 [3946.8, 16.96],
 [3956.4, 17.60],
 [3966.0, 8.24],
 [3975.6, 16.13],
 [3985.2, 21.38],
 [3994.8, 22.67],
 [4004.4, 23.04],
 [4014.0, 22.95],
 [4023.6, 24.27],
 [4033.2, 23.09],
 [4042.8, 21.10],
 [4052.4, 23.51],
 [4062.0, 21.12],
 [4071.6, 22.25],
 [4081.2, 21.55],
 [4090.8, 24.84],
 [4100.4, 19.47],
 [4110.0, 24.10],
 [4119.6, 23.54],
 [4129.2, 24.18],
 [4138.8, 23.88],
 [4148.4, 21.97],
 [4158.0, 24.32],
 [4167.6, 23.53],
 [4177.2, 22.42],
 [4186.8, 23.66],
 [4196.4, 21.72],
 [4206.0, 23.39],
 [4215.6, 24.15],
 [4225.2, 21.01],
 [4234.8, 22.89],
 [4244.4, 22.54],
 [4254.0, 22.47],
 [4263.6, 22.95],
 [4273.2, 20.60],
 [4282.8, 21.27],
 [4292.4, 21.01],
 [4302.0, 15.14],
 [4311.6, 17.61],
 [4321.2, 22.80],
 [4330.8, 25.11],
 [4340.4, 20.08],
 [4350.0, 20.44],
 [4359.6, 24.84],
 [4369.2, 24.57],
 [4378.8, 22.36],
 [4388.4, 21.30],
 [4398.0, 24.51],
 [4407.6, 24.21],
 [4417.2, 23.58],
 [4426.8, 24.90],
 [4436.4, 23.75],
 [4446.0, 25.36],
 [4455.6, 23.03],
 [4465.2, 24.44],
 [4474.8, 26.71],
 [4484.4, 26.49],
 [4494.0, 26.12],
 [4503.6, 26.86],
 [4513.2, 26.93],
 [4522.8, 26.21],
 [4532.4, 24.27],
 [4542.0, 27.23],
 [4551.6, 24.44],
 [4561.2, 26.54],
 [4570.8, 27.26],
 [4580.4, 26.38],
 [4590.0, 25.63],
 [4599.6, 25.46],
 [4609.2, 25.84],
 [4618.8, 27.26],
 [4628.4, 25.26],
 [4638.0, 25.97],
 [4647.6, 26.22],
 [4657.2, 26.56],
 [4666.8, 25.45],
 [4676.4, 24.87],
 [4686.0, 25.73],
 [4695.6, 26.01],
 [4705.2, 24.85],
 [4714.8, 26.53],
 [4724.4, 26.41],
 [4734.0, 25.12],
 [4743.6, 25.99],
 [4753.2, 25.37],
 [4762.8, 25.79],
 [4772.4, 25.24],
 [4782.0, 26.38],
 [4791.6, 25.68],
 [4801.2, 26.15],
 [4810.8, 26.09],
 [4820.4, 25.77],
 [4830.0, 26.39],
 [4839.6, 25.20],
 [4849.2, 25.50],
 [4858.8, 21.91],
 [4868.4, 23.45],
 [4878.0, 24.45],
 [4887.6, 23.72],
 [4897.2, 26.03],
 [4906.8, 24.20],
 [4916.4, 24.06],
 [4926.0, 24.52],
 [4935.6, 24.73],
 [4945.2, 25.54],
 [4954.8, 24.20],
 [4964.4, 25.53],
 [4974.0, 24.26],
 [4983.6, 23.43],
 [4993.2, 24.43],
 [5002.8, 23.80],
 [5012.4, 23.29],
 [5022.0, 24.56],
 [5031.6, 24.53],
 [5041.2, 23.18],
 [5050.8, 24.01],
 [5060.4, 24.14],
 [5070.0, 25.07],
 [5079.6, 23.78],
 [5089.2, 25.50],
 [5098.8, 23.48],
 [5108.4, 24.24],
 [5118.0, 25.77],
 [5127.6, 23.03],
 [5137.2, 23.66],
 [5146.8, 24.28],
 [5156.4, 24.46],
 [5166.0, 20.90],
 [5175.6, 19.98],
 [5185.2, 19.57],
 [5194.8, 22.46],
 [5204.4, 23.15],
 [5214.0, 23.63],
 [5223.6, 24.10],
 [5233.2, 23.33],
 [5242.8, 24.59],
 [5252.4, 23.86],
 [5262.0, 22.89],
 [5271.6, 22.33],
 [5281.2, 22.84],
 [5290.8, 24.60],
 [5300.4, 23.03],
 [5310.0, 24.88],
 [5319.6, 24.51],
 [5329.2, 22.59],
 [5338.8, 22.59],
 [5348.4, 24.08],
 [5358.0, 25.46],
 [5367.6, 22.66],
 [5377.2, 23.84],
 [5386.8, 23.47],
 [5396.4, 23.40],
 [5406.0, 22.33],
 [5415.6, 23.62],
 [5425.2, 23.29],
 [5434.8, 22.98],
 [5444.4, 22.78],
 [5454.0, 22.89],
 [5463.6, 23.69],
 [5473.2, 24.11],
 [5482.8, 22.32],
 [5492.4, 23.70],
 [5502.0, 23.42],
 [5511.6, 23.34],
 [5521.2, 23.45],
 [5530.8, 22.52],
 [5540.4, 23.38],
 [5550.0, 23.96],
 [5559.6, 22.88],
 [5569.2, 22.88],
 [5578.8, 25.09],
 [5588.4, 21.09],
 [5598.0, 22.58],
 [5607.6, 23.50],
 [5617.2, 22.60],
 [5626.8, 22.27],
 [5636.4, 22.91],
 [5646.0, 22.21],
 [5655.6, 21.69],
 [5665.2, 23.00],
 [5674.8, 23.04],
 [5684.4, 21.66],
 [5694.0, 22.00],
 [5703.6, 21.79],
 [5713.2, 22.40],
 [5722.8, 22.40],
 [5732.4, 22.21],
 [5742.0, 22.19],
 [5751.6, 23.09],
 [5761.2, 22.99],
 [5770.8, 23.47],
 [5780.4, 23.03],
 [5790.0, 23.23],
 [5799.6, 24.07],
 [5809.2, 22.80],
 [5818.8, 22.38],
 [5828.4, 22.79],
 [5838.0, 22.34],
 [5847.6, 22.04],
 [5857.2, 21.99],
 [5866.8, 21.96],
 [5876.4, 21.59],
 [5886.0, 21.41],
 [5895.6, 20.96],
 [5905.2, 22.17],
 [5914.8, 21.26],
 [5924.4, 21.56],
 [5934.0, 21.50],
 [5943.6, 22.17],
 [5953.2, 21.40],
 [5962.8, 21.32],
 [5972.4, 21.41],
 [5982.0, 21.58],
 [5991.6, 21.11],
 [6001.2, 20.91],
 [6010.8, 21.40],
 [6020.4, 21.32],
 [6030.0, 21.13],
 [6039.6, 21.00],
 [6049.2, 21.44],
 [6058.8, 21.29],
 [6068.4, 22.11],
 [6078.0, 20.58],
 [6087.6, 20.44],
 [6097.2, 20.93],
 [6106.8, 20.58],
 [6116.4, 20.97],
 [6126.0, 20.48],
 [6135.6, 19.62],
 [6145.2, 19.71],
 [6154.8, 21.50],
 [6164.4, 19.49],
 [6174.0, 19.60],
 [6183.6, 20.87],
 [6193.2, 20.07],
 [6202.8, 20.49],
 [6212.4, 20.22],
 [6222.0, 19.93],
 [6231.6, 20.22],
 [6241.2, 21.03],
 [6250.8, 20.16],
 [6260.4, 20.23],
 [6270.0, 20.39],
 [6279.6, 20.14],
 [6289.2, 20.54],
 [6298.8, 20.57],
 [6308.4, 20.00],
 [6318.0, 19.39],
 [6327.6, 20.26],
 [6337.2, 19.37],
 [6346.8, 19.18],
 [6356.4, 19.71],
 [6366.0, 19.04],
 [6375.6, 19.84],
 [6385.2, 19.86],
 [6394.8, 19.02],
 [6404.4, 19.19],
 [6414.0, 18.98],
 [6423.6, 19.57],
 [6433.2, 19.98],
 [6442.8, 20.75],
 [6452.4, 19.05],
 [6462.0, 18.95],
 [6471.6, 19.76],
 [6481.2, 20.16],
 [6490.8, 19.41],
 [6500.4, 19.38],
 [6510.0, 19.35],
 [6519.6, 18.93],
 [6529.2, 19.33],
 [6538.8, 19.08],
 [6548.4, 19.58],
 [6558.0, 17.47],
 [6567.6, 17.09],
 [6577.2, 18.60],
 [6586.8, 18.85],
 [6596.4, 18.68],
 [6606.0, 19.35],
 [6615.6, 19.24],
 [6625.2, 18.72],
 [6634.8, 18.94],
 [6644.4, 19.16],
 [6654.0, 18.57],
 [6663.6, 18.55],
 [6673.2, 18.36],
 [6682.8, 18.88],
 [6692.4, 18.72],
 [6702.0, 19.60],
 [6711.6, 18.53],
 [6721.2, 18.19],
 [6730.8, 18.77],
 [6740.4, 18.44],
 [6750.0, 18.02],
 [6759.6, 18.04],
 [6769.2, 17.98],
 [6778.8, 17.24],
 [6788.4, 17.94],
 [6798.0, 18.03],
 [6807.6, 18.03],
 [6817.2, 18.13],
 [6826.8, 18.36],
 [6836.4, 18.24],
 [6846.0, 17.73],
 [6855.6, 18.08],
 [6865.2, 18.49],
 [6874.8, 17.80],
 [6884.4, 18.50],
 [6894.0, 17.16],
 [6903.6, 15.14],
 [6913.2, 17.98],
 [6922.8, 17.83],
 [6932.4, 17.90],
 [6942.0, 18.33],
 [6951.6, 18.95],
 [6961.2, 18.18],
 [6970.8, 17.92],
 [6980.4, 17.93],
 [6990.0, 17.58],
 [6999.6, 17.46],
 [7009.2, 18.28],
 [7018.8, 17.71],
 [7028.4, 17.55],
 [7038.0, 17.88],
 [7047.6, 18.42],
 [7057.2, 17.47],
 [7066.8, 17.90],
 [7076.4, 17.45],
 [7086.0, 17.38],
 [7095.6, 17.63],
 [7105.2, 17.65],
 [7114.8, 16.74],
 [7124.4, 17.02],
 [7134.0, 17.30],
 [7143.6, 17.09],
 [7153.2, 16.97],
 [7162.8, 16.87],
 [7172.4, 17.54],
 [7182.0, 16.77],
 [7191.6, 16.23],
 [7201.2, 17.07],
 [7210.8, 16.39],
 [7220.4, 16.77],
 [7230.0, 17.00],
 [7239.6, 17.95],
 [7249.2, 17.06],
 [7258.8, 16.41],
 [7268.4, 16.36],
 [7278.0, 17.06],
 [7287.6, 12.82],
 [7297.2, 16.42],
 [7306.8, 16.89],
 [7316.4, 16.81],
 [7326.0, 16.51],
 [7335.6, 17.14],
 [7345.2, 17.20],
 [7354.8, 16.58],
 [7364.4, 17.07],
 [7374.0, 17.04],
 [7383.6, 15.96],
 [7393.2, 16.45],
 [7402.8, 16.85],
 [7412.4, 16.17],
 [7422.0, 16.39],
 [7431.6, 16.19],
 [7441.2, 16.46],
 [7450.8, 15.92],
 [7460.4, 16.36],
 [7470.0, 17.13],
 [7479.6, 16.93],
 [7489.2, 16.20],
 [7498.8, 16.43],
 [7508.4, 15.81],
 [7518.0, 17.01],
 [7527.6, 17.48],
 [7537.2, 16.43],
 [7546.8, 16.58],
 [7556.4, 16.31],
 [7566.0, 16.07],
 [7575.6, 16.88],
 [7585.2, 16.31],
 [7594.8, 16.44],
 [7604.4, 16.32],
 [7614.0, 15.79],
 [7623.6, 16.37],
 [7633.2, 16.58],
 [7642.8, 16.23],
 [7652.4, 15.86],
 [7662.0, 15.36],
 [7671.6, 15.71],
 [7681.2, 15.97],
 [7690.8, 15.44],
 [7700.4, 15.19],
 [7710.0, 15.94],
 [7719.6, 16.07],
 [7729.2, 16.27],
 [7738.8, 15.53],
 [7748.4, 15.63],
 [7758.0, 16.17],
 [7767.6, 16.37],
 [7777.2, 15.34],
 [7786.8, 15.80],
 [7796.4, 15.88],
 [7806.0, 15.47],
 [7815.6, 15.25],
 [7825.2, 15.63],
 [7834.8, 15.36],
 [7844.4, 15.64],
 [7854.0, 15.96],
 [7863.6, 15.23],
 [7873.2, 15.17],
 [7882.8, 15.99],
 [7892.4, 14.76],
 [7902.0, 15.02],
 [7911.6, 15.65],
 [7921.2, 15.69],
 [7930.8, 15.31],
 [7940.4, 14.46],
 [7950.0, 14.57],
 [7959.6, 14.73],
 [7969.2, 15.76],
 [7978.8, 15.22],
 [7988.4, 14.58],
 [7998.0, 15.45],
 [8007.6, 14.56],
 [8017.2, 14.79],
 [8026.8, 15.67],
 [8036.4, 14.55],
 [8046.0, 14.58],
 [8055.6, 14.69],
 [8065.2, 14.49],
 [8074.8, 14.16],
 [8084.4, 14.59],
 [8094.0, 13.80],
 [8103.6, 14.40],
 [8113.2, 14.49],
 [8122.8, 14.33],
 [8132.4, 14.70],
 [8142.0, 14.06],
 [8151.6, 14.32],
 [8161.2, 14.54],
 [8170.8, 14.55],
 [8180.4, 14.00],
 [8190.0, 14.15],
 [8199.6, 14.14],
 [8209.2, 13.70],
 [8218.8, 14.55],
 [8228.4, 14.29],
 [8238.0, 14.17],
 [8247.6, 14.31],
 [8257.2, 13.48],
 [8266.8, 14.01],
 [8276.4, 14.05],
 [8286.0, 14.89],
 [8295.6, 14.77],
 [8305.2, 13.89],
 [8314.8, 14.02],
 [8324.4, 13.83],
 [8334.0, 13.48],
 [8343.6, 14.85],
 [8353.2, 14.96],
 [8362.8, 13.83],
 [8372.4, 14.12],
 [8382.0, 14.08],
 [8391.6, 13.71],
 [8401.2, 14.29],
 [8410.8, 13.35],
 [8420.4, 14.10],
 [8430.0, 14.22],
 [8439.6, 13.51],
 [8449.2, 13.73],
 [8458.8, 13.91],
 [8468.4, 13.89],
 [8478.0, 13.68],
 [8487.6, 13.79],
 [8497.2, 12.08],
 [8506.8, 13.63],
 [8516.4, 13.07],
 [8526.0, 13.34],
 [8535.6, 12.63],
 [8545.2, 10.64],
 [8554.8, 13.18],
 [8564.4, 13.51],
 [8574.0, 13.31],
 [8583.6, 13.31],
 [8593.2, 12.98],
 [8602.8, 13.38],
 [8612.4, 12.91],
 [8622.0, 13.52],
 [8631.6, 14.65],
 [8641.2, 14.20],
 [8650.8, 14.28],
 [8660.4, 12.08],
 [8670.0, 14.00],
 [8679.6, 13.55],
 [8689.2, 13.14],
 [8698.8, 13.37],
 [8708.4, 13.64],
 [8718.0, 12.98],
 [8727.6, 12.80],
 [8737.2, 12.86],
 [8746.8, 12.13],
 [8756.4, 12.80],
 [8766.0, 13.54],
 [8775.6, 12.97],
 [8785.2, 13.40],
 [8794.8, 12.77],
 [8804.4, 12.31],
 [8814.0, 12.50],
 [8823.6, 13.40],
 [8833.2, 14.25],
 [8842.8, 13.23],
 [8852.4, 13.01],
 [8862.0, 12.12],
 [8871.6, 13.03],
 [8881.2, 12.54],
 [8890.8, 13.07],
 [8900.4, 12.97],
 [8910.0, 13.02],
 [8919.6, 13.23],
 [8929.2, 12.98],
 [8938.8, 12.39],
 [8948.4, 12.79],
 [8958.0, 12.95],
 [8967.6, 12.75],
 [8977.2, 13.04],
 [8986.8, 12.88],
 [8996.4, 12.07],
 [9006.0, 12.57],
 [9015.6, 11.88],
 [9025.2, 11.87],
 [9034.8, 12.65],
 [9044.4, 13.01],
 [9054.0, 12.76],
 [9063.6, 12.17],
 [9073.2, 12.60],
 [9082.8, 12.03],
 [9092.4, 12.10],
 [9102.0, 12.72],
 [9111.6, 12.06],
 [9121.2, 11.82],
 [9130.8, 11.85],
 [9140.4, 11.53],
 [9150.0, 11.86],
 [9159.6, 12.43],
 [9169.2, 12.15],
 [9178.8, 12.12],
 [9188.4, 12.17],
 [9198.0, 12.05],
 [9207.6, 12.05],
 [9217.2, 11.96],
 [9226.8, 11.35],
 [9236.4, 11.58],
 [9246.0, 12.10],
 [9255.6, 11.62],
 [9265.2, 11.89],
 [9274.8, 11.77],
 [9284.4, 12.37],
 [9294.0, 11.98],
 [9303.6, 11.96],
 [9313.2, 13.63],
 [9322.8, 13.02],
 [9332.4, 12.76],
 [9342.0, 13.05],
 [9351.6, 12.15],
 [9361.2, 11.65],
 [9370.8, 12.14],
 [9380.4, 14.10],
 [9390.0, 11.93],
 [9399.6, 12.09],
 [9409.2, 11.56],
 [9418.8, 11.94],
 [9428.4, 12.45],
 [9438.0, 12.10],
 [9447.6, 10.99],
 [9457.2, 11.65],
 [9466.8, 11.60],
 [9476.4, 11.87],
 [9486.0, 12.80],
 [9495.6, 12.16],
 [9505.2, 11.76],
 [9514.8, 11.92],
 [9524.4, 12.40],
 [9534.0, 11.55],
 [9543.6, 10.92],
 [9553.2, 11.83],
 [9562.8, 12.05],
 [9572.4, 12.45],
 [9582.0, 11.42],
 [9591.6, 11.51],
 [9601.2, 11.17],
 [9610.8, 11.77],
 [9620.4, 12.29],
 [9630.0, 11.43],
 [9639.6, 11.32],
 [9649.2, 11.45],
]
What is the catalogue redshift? 0.00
